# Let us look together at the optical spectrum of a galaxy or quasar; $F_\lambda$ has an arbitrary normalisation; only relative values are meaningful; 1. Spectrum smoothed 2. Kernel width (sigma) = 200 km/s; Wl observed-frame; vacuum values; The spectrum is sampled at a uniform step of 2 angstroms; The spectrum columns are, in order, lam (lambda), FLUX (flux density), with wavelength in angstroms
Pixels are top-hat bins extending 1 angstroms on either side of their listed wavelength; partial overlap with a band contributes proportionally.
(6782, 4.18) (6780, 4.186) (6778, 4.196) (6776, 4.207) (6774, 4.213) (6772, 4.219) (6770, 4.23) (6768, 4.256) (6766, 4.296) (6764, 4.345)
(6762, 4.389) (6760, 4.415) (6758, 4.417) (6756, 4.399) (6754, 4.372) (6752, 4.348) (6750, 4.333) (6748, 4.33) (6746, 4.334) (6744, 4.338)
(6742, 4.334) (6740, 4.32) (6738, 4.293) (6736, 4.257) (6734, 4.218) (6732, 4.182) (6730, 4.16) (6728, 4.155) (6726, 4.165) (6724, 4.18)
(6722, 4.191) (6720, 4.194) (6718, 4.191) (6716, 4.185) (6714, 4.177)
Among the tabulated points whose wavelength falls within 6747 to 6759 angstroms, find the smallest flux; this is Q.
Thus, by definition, 4.33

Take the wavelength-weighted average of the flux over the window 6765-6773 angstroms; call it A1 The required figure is 4.25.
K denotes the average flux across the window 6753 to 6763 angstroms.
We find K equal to 4.4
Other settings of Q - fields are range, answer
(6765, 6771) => 4.23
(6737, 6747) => 4.293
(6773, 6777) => 4.207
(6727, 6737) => 4.155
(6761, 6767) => 4.296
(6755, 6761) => 4.399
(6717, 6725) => 4.18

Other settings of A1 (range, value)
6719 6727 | 4.18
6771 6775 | 4.22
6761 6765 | 4.37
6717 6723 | 4.19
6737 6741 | 4.31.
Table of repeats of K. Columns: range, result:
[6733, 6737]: 4.24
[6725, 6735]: 4.18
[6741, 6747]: 4.34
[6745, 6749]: 4.33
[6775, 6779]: 4.2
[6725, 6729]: 4.16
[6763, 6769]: 4.3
